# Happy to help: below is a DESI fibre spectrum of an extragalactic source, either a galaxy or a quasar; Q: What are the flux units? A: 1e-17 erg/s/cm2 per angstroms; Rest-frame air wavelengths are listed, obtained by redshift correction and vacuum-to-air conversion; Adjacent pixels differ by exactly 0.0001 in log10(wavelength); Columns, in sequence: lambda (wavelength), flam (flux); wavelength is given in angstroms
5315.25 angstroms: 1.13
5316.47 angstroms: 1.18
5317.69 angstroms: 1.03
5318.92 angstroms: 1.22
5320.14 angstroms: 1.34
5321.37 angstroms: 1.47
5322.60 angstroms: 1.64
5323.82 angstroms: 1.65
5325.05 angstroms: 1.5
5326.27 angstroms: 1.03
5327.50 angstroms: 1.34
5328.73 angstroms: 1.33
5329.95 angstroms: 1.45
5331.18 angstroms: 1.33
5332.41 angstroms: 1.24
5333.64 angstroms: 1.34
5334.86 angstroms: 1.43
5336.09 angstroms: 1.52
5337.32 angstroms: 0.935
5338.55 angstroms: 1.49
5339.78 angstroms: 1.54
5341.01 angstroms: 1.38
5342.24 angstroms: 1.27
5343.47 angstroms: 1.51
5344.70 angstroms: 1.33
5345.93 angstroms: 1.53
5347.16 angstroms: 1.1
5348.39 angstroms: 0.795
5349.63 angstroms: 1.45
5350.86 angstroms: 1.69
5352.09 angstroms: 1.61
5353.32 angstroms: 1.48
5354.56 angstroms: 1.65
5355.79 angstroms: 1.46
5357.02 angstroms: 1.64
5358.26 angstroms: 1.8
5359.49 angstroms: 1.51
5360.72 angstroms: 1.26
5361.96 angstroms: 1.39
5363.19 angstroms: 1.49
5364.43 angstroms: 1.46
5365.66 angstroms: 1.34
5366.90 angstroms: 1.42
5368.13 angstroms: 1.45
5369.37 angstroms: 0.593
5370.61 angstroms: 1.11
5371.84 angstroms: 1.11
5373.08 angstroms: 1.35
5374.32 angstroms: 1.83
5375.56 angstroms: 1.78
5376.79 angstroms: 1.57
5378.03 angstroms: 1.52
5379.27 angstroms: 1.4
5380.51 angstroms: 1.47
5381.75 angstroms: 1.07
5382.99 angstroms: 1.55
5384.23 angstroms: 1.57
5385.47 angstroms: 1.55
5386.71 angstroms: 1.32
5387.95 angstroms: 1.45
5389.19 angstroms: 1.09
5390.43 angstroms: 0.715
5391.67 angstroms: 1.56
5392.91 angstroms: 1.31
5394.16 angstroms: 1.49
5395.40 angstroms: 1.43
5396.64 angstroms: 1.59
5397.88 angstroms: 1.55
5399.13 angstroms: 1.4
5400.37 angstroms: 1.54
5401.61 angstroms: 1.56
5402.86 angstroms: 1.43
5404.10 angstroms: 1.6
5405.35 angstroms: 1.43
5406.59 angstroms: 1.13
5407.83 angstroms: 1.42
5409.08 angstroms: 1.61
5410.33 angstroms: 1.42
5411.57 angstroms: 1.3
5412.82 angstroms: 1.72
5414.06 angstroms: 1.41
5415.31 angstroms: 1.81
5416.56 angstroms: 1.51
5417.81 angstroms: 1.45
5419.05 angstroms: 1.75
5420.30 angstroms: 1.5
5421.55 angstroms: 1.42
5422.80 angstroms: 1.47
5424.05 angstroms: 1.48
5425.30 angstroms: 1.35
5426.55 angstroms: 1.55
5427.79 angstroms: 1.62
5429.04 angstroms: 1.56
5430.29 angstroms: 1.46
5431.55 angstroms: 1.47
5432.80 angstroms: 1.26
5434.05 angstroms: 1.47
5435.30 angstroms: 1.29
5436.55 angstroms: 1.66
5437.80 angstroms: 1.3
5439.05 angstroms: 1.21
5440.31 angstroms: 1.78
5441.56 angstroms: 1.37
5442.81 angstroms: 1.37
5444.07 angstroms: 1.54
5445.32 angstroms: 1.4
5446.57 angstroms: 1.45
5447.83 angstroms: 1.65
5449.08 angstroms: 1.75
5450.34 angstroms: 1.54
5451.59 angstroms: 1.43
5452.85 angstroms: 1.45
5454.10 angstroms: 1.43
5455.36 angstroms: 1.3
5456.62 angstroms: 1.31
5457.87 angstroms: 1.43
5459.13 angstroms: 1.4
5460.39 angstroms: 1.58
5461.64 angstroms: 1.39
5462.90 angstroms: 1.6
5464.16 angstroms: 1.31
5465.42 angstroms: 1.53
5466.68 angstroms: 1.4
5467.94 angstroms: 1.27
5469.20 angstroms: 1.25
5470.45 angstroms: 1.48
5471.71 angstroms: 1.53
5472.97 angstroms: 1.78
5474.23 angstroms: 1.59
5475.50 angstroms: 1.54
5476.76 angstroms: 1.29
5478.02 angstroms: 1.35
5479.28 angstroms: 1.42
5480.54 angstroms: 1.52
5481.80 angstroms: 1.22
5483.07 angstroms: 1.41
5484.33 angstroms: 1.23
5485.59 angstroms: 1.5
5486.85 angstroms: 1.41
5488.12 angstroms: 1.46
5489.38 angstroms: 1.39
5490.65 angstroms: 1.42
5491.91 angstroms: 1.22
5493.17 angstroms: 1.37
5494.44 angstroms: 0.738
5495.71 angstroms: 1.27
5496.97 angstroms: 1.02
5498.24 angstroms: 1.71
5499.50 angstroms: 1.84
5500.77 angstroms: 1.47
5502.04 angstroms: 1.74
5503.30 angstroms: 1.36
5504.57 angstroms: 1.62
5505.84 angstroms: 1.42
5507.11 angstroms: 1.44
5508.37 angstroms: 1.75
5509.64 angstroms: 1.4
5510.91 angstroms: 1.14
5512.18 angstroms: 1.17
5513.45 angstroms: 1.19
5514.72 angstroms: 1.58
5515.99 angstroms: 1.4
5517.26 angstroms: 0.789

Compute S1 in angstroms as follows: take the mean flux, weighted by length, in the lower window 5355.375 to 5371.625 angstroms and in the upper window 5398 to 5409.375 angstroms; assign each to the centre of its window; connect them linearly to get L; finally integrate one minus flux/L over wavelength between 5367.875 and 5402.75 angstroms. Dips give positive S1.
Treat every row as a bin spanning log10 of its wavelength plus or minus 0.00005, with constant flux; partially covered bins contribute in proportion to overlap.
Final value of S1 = 0.69 angstroms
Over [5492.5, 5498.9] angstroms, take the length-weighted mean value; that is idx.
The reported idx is 1.23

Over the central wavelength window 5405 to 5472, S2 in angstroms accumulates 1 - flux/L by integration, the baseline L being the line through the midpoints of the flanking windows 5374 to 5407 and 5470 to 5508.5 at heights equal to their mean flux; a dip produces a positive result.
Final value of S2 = -1.2 angstroms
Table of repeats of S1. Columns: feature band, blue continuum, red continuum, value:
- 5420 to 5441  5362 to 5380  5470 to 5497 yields -1.19 angstroms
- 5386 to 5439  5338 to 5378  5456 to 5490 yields -0.83 angstroms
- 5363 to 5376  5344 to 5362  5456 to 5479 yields 0.90 angstroms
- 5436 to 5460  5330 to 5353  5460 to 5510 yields -0.83 angstroms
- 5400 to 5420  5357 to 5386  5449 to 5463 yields -0.98 angstroms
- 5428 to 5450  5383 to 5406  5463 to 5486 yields -0.74 angstroms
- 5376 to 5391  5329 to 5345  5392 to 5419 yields 0.88 angstroms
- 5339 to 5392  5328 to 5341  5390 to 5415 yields -0.05 angstroms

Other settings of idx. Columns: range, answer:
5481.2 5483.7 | 1.31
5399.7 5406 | 1.51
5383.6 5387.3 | 1.48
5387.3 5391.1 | 1.09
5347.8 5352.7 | 1.39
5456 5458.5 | 1.37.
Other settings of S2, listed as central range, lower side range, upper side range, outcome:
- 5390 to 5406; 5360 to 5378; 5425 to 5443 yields -0.3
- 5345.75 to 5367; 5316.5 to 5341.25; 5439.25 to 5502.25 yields -1.2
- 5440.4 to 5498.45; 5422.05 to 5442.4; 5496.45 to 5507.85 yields 2.9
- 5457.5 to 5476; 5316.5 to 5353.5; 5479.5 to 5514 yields -1.2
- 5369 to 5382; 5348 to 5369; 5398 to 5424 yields 0.9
